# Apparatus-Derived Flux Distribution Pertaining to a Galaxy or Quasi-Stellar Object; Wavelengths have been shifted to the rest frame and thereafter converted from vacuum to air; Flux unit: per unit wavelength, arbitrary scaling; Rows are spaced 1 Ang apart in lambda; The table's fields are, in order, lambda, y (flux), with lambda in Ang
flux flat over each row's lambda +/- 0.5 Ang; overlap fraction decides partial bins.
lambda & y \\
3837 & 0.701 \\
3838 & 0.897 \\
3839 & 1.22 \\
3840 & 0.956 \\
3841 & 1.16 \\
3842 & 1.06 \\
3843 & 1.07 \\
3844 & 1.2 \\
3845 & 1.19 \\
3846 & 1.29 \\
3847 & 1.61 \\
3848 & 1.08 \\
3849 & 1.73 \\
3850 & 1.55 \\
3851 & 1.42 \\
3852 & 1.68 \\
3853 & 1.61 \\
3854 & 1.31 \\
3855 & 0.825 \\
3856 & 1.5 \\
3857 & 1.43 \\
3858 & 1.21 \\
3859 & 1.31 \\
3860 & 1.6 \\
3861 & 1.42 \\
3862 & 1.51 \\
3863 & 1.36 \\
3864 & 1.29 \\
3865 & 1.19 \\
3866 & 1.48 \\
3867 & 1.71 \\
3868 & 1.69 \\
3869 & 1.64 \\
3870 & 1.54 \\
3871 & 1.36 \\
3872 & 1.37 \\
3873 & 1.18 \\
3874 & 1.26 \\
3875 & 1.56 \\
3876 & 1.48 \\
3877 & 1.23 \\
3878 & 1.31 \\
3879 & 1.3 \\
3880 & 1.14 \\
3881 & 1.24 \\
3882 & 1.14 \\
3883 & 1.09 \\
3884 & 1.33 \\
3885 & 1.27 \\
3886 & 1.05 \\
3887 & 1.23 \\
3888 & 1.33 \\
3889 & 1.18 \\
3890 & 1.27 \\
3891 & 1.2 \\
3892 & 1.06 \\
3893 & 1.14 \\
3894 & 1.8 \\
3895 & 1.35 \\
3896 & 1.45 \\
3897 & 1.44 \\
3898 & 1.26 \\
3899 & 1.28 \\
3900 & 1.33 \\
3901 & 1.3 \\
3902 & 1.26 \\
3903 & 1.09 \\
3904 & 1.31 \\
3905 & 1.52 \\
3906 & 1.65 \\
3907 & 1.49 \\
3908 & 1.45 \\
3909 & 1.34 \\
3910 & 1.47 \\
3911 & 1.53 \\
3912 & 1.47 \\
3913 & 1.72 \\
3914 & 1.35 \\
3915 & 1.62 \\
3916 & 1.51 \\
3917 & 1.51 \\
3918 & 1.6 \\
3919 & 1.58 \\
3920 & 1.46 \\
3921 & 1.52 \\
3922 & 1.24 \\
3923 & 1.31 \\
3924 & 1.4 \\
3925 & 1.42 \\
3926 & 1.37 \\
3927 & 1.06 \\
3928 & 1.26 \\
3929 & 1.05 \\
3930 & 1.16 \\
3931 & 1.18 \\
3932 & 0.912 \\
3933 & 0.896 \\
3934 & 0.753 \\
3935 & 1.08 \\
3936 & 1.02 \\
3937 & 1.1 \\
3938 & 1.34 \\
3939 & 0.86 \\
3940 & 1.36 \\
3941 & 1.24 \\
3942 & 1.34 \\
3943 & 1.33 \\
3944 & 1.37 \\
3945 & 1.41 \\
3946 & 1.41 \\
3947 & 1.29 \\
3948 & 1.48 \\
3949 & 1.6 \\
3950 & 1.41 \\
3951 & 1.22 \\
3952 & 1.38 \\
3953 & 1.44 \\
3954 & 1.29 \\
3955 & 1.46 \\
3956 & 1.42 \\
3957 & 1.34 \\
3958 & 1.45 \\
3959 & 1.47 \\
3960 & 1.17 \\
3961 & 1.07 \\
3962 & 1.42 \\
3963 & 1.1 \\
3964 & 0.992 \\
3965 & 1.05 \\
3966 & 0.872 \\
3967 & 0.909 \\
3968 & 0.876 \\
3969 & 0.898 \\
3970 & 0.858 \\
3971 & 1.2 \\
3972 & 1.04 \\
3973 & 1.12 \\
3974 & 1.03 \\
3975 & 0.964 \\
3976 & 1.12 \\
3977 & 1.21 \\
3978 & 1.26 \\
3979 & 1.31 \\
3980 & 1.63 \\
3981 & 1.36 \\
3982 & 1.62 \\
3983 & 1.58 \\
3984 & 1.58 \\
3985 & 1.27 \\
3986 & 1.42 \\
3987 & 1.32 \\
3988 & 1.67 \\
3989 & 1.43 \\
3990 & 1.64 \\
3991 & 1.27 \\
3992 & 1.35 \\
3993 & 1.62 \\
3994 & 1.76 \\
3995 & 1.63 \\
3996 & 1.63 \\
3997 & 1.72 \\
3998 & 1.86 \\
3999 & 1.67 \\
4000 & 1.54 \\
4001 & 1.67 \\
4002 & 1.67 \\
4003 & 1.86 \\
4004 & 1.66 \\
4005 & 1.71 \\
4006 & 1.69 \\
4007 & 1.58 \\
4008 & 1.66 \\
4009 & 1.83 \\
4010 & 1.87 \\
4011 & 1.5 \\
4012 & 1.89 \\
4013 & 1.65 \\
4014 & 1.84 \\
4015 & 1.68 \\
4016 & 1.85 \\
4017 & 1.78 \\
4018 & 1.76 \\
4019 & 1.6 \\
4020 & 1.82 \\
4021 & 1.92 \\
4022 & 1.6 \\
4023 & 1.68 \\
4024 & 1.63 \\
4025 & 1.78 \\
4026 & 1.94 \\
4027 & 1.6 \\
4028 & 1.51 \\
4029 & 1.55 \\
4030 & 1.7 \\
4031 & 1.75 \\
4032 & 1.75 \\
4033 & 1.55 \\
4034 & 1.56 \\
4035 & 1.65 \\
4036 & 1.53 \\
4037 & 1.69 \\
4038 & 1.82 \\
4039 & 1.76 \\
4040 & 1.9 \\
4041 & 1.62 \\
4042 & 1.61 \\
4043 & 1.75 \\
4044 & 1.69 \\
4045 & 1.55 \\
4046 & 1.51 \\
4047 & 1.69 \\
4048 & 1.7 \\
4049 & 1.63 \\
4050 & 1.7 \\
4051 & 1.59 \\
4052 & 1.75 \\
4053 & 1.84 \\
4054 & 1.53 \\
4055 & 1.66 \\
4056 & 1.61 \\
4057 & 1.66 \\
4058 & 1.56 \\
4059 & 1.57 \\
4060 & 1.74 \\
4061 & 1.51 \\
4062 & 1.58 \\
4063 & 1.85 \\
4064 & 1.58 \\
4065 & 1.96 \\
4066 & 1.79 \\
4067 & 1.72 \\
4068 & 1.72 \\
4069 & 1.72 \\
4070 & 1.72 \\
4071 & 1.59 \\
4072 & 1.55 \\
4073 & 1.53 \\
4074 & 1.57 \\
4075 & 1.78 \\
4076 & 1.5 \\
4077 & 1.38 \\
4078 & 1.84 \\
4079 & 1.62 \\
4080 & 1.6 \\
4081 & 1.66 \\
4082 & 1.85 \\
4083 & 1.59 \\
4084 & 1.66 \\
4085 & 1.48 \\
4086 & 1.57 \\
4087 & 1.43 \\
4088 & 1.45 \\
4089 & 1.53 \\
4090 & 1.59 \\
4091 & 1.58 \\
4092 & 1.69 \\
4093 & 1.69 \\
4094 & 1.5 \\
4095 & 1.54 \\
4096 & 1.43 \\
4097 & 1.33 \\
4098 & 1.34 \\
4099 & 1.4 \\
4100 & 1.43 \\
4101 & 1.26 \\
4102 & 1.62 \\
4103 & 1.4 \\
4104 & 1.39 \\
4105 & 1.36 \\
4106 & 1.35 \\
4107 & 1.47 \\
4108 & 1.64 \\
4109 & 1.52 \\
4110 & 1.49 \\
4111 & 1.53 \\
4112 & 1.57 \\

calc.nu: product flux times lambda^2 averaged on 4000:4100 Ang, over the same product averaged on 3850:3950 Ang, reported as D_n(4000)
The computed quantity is 1.33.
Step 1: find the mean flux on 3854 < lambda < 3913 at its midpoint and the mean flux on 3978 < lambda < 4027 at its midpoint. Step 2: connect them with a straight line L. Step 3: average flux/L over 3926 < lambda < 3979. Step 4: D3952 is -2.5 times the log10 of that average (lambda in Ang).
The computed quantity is 0.268 mag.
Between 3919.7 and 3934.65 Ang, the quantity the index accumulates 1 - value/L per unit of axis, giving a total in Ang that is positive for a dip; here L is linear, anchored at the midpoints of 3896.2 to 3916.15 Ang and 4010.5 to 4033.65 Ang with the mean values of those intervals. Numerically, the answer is 2.79 Ang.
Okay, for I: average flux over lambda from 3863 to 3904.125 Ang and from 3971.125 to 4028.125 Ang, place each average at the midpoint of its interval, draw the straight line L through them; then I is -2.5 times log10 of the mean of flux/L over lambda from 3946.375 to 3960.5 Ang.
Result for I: 0.07 mag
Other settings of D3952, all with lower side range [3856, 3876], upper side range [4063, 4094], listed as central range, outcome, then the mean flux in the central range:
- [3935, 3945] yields 0.22 mag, 1.22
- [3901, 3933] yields 0.08 mag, 1.37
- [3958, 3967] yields 0.31 mag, 1.15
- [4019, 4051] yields -0.06 mag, 1.68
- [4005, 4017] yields -0.11 mag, 1.73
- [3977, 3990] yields 0.07 mag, 1.45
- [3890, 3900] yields 0.10 mag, 1.33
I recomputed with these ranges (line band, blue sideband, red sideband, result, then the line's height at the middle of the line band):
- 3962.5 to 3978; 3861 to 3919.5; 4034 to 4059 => 0.431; 1.52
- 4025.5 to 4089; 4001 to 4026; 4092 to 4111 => -0.036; 1.6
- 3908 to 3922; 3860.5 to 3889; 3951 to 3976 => -0.191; 1.26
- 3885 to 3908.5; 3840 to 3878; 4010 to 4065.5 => 0.093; 1.44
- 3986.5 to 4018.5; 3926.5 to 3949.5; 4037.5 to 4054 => -0.118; 1.49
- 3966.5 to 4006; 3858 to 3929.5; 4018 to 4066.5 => 0.112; 1.56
